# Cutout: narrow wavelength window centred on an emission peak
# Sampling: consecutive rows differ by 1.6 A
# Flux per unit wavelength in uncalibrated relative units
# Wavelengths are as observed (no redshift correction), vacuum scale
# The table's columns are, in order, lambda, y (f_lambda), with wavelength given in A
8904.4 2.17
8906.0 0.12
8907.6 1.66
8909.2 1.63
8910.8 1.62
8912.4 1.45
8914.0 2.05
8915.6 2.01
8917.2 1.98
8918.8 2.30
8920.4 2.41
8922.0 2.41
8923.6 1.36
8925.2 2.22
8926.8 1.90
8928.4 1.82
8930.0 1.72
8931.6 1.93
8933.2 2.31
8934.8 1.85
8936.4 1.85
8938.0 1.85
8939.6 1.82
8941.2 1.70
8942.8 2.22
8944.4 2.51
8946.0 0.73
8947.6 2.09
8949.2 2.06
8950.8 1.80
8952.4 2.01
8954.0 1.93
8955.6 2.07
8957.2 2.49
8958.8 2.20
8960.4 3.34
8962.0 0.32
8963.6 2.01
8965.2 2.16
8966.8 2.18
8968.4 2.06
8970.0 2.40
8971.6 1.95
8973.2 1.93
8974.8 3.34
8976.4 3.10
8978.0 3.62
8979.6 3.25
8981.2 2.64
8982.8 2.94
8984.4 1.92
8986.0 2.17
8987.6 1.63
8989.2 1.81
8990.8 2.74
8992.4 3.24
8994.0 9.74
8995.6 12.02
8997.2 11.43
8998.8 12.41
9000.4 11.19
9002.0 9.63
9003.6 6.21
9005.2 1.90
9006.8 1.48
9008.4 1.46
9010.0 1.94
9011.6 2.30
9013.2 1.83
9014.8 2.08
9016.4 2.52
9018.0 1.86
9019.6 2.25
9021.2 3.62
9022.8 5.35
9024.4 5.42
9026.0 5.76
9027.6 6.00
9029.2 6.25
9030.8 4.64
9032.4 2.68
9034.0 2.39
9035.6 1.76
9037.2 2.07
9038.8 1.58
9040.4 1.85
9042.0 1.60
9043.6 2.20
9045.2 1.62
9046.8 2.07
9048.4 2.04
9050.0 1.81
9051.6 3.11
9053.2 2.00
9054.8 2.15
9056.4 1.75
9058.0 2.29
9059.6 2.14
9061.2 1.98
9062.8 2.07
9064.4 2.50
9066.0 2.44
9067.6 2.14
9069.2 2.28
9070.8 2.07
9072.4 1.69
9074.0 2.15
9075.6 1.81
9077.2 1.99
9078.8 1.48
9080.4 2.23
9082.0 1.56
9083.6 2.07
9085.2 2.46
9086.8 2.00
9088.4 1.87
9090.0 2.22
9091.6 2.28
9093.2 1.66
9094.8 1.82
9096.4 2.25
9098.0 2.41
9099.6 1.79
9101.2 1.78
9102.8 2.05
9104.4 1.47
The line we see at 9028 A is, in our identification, [N II] 6583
